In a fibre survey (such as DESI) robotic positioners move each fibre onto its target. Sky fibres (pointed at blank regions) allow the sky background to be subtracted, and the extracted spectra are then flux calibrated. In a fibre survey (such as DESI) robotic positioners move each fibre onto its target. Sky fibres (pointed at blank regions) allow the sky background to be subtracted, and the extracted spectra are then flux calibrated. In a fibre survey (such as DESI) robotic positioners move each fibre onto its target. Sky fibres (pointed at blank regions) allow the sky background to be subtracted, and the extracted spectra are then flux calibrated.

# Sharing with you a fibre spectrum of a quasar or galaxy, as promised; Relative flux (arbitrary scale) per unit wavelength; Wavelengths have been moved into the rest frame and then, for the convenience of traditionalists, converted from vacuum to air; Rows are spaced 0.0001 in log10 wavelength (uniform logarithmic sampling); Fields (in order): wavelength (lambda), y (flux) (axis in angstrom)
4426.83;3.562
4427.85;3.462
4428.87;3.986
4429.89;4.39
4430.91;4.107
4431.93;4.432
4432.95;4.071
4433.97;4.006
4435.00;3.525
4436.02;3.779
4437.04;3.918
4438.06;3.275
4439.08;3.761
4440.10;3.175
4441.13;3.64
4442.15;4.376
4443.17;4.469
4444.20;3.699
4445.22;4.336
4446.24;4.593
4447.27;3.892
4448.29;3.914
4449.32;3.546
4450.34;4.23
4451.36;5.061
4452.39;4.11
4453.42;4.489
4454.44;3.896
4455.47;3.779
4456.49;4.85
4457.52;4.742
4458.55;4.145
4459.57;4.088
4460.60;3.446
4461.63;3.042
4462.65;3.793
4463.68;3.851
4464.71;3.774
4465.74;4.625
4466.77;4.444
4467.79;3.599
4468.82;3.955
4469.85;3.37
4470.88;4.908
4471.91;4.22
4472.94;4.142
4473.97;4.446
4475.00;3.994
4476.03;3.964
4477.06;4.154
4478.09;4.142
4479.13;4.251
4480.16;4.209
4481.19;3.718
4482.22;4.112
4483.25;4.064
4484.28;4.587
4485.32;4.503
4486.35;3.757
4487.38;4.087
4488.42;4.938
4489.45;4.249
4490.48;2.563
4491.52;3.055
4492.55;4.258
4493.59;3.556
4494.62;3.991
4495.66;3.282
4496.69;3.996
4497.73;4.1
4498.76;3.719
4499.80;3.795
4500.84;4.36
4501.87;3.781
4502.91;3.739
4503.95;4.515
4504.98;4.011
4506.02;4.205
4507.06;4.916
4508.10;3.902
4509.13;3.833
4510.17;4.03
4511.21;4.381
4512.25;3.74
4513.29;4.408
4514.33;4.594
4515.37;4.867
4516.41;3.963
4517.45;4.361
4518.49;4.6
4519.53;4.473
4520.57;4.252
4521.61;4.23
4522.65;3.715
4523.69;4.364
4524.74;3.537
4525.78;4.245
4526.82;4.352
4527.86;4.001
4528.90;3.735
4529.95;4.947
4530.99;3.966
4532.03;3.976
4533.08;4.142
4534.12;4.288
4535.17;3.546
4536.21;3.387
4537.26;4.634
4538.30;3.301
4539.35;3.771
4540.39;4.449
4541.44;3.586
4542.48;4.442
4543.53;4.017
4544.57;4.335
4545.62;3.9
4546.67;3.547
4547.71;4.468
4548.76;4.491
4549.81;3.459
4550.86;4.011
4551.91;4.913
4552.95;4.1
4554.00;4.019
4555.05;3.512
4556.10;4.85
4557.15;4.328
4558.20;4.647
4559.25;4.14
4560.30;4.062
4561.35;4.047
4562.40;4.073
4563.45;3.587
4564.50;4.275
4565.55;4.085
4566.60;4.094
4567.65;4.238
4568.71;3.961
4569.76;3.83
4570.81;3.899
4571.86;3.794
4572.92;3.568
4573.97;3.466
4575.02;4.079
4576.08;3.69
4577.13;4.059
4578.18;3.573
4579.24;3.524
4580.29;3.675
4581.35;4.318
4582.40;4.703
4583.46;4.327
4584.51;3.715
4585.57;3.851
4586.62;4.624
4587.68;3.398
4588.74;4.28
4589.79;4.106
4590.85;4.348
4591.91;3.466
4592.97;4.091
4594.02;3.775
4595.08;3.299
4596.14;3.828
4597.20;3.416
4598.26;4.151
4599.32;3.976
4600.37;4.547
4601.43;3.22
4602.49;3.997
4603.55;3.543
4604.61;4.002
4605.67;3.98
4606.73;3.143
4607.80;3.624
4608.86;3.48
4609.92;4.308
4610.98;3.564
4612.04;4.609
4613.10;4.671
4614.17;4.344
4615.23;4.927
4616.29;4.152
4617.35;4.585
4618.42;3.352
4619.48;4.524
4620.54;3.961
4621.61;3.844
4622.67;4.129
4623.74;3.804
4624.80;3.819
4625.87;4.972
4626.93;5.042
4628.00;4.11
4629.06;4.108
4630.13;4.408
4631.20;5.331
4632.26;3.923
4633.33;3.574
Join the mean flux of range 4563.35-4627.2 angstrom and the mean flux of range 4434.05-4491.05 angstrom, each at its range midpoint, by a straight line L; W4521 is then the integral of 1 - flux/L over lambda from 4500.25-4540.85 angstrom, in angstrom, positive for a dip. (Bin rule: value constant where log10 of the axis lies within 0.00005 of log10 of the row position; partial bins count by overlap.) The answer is -1.3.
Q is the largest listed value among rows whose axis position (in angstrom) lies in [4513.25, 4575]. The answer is 4.947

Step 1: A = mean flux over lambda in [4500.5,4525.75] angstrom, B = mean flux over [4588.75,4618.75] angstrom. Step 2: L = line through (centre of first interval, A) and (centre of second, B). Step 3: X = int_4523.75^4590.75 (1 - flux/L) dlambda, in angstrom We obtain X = 0.7 angstrom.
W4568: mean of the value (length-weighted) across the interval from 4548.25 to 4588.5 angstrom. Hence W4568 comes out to 4.03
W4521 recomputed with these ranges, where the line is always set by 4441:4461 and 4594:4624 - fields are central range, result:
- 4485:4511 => 0.93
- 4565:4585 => 0.40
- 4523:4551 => 0.20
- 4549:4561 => -0.46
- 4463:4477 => 0.19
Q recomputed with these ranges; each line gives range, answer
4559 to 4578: 4.275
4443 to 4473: 5.061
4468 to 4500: 4.938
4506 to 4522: 4.916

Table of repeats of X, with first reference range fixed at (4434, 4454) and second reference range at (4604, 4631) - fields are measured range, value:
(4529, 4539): 0.17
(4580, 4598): 0.71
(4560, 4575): 0.64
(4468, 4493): -0.25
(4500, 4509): -0.23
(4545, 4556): 0.03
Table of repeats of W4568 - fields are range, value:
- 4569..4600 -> 3.9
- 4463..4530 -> 4.09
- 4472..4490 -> 4.19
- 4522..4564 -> 4.07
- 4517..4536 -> 4.14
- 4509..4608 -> 4.02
